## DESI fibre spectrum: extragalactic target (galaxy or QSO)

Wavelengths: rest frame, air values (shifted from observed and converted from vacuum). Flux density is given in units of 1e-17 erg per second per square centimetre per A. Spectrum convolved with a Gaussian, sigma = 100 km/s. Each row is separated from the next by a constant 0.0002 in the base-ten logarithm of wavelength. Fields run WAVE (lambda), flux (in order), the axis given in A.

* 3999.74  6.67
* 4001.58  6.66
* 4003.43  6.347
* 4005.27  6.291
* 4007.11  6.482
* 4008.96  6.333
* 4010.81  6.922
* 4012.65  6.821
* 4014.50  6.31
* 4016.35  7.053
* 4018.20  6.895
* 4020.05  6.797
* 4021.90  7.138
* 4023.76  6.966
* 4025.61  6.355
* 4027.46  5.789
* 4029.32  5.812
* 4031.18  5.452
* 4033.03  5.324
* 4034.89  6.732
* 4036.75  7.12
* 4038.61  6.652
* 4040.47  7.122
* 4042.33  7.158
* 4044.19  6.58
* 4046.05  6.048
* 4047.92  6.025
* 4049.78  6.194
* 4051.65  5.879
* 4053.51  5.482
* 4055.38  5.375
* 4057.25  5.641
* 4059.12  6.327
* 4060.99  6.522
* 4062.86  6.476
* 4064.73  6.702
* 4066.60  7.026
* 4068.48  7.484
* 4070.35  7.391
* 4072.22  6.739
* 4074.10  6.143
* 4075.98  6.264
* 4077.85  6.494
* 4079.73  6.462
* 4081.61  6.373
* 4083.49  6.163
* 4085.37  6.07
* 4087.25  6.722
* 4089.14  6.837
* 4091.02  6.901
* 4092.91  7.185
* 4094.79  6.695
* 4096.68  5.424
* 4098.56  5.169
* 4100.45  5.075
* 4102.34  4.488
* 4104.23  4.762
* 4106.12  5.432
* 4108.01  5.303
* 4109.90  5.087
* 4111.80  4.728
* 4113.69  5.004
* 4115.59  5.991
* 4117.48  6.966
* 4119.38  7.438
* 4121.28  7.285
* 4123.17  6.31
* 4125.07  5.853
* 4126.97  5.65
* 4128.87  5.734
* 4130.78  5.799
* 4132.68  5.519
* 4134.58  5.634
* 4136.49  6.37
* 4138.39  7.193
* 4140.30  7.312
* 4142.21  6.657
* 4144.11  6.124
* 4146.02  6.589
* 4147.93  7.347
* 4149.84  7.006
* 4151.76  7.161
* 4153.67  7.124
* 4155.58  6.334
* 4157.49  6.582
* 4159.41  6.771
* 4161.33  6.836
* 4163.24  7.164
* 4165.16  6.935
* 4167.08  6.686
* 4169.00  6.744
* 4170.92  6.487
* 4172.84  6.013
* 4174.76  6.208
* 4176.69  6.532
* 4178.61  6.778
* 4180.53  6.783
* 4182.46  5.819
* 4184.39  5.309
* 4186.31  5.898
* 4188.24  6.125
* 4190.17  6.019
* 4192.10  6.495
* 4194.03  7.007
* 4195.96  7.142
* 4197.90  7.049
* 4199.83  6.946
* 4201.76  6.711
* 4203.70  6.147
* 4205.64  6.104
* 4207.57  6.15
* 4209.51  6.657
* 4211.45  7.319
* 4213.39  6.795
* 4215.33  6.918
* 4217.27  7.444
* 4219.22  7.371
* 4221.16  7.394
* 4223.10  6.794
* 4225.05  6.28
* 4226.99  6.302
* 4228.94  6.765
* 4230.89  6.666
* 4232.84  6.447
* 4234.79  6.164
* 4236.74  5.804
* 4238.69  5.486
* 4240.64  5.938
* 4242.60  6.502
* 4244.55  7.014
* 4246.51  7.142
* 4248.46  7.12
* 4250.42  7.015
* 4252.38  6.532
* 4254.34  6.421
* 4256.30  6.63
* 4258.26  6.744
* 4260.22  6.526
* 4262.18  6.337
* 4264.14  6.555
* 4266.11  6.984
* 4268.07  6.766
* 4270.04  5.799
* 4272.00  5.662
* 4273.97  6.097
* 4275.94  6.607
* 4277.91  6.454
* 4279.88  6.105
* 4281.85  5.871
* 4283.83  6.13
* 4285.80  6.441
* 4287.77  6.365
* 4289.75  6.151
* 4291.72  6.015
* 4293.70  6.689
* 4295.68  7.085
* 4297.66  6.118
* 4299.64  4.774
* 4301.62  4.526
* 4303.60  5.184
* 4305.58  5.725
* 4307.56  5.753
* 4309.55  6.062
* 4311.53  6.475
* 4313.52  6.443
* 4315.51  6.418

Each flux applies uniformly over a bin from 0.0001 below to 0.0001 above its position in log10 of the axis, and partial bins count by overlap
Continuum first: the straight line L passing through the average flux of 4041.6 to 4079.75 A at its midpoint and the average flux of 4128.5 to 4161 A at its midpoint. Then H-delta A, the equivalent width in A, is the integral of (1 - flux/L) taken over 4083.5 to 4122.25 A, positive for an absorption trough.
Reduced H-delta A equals 3.3 A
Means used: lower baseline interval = 6.4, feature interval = 5.93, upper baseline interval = 6.56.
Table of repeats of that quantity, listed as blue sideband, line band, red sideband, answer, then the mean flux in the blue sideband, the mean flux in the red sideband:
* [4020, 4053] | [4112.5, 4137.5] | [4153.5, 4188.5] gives 1.3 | 6.37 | 6.47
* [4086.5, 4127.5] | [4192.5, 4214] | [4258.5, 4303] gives -2.3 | 5.92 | 6.18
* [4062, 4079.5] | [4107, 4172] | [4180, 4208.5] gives 1.3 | 6.74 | 6.37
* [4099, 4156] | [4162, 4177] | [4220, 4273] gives -0.9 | 6.1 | 6.51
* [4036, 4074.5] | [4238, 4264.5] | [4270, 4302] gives -1.9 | 6.48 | 6.09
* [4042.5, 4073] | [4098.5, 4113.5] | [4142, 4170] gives 3.6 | 6.39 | 6.81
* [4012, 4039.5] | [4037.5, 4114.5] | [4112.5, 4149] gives 3.3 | 6.48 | 6.35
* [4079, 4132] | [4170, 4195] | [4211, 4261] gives 0.4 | 5.96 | 6.67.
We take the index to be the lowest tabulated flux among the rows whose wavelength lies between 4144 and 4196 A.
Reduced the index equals 5.309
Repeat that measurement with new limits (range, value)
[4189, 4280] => 5.486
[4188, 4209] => 6.019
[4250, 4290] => 5.662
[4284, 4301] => 4.774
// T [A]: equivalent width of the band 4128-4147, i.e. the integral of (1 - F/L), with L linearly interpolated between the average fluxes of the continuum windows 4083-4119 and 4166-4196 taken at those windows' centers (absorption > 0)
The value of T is -0.7 A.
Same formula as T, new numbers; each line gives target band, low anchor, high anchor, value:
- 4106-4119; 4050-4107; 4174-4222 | 1.5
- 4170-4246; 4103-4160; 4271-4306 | -4.9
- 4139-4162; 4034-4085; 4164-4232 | -1.0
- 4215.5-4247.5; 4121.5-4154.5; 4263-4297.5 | -1.1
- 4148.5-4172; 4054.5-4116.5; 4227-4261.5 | -2.0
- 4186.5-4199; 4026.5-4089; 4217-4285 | -0.3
